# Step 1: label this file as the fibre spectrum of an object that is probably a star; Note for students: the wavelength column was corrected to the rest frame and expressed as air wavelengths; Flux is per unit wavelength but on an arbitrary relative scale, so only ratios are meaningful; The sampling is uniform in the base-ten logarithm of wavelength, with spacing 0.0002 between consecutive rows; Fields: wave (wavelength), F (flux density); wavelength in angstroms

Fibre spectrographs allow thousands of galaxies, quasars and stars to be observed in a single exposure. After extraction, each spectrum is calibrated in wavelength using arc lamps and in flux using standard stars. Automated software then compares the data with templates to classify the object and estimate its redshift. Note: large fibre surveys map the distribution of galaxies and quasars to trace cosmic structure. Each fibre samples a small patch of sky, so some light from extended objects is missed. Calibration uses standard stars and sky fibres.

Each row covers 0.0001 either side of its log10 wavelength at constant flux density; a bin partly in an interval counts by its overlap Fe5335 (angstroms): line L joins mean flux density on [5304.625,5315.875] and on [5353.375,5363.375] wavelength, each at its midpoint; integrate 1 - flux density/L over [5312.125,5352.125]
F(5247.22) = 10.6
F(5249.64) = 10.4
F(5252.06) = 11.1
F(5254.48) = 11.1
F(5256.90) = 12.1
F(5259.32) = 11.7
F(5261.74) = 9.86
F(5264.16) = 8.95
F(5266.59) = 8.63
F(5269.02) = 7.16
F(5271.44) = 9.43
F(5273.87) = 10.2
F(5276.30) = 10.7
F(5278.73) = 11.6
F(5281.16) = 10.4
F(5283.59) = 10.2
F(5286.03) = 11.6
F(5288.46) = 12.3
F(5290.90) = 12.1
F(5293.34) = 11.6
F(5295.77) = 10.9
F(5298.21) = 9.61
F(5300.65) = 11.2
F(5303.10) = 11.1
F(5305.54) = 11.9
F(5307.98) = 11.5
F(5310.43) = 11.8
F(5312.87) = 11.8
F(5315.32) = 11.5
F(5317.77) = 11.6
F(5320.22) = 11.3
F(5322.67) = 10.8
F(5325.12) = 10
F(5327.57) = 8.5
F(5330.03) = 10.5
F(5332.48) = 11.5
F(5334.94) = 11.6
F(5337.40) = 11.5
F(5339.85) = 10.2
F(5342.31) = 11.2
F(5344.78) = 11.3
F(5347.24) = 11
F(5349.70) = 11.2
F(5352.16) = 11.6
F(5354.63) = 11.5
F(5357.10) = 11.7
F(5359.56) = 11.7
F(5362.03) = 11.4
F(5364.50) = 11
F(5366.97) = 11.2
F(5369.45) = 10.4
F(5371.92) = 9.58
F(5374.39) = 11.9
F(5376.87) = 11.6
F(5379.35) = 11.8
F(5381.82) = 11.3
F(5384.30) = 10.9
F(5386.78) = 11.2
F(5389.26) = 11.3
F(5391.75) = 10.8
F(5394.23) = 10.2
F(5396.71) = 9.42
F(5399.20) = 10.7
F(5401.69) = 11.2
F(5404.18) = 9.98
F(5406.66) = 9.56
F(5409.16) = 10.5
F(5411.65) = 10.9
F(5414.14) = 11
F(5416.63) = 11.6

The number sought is 2.3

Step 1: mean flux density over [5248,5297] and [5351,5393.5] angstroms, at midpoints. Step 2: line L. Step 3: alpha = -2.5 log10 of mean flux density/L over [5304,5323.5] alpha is -0.066 mag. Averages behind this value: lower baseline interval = 10.6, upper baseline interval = 11.2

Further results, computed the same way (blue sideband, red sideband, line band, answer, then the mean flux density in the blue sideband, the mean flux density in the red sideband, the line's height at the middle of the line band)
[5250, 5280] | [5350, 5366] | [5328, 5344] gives 0.02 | 10.2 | 11.5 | 11.2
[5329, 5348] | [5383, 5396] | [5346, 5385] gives -0.03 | 11.1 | 10.8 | 11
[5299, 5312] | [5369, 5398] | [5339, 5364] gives -0.02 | 11.4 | 10.9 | 11.1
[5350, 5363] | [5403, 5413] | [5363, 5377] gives 0.03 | 11.6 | 10.2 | 11.2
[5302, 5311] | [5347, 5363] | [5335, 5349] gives 0.04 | 11.6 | 11.5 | 11.5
